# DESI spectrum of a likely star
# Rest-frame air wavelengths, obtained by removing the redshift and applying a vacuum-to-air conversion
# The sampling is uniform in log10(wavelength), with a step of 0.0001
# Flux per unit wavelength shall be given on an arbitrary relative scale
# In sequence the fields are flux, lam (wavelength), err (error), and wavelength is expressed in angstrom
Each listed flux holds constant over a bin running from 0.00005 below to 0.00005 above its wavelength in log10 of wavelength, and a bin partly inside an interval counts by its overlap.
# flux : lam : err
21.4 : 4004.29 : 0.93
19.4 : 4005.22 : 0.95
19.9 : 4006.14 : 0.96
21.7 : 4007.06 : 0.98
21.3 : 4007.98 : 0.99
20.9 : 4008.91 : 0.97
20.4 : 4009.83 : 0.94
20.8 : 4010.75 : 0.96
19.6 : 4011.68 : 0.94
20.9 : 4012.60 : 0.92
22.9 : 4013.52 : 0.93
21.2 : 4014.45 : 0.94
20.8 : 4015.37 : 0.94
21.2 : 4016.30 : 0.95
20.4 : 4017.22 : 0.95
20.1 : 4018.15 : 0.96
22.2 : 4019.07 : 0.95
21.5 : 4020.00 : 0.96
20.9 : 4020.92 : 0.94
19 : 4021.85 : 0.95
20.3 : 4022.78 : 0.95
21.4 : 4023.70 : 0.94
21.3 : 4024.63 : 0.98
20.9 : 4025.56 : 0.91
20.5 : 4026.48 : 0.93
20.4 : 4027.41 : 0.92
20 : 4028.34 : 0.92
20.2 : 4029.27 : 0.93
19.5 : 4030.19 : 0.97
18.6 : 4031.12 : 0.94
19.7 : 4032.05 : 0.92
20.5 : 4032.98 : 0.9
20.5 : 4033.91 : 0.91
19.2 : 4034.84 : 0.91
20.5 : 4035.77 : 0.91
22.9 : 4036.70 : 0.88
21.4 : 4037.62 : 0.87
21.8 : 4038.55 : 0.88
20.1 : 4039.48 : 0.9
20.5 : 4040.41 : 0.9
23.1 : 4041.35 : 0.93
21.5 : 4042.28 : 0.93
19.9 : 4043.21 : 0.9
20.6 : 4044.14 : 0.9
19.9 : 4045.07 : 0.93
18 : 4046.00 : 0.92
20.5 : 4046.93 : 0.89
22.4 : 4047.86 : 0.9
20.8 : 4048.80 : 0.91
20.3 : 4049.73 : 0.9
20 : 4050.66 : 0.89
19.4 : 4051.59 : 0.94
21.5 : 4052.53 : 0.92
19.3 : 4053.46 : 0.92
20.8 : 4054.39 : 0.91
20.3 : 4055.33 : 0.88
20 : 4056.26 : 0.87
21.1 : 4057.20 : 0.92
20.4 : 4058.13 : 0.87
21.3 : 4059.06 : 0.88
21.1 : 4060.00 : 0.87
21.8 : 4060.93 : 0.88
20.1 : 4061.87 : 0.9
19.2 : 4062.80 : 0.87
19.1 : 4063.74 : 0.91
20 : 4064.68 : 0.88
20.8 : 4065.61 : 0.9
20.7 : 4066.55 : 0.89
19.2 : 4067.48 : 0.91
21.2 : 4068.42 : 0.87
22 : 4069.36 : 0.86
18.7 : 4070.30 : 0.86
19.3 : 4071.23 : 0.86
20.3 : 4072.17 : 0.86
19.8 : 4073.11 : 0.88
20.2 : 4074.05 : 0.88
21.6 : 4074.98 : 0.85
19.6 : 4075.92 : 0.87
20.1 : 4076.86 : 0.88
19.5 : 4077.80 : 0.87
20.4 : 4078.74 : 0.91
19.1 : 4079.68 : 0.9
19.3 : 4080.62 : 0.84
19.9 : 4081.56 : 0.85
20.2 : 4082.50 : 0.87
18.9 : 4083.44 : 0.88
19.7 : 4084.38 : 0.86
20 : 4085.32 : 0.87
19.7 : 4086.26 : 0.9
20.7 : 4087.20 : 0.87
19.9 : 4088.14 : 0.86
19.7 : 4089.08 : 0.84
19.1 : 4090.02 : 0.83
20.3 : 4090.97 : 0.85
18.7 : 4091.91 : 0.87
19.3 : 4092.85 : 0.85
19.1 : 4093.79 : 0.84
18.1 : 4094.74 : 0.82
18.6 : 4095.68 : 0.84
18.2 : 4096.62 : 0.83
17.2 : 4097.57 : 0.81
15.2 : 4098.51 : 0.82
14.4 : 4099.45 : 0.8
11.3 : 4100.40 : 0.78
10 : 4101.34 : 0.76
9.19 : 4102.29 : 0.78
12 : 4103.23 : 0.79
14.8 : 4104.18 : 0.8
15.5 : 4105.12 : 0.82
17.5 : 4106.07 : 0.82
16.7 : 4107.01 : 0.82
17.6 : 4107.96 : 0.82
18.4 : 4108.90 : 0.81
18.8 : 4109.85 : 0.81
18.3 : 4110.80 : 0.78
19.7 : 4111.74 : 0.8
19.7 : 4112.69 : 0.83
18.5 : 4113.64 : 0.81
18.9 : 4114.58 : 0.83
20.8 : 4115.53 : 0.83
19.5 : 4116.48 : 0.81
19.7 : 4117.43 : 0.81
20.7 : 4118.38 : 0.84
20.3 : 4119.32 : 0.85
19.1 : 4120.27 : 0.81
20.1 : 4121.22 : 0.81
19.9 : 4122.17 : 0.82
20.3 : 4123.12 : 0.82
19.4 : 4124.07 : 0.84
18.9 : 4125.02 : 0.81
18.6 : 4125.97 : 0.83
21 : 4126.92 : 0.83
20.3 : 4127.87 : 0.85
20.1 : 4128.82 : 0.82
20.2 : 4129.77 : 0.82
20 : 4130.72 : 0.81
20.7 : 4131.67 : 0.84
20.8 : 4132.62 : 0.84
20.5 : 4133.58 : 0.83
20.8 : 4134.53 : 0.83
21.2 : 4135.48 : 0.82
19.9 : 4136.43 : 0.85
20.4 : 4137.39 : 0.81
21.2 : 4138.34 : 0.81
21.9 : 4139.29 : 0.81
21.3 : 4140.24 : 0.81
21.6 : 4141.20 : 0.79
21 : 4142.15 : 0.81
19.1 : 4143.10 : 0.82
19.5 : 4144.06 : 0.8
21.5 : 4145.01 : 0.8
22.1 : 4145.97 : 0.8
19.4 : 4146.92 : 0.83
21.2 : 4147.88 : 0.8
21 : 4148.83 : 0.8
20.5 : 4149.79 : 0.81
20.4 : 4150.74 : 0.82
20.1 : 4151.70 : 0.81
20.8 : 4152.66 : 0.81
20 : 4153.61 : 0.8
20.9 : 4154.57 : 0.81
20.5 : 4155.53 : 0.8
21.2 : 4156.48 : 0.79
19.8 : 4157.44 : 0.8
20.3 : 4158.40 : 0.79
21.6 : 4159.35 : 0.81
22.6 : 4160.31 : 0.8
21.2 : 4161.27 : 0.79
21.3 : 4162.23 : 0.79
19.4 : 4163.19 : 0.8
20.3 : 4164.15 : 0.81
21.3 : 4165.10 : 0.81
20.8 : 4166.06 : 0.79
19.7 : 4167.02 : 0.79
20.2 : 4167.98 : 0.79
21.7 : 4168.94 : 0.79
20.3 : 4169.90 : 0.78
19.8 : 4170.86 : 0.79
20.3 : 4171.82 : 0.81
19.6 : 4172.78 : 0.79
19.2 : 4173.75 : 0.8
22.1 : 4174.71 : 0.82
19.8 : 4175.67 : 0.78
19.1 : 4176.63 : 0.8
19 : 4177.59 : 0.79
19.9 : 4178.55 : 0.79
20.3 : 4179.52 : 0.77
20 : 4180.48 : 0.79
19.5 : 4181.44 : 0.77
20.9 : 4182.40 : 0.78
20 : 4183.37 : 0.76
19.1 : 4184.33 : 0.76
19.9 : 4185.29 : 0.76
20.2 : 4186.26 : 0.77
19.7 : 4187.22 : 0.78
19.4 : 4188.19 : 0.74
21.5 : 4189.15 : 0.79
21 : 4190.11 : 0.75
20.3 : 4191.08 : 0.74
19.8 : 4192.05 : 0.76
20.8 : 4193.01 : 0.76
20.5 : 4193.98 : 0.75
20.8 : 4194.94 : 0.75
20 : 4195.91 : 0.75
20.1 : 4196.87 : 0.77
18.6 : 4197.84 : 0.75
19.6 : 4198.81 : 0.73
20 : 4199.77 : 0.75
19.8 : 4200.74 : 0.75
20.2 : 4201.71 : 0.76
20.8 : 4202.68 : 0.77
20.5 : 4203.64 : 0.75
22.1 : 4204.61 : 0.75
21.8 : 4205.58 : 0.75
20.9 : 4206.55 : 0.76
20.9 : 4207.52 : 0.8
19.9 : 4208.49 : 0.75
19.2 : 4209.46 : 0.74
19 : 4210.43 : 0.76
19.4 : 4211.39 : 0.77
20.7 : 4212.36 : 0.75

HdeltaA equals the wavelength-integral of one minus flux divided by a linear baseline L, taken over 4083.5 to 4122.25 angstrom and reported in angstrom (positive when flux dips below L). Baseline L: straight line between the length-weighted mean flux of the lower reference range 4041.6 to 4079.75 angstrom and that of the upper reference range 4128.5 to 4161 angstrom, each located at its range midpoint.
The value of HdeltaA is 4.9 angstrom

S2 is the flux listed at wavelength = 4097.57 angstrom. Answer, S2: 17.2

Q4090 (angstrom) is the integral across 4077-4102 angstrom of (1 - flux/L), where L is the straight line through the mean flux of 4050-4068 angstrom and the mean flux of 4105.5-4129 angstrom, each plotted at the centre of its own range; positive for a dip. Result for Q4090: 1.9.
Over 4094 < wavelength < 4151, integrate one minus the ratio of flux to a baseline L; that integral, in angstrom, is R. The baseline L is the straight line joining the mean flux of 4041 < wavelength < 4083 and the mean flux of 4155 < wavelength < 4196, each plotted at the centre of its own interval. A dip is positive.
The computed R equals 4.02 angstrom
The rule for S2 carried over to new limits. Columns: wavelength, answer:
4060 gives 21.1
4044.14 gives 20.6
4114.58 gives 18.9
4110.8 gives 18.3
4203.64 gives 20.5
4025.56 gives 20.9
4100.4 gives 11.3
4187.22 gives 19.7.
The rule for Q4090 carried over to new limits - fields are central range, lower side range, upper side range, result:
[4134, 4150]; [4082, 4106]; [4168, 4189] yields -1.7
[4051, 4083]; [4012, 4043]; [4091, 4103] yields -4.0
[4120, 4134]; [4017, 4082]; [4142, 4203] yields 0.2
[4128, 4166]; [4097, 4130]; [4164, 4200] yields -3.6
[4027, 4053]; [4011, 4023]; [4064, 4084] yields 0.0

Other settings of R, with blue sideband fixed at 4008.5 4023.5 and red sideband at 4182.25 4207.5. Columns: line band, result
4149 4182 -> 0.0 angstrom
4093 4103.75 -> 2.9 angstrom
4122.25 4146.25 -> 0.0 angstrom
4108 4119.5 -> 0.7 angstrom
